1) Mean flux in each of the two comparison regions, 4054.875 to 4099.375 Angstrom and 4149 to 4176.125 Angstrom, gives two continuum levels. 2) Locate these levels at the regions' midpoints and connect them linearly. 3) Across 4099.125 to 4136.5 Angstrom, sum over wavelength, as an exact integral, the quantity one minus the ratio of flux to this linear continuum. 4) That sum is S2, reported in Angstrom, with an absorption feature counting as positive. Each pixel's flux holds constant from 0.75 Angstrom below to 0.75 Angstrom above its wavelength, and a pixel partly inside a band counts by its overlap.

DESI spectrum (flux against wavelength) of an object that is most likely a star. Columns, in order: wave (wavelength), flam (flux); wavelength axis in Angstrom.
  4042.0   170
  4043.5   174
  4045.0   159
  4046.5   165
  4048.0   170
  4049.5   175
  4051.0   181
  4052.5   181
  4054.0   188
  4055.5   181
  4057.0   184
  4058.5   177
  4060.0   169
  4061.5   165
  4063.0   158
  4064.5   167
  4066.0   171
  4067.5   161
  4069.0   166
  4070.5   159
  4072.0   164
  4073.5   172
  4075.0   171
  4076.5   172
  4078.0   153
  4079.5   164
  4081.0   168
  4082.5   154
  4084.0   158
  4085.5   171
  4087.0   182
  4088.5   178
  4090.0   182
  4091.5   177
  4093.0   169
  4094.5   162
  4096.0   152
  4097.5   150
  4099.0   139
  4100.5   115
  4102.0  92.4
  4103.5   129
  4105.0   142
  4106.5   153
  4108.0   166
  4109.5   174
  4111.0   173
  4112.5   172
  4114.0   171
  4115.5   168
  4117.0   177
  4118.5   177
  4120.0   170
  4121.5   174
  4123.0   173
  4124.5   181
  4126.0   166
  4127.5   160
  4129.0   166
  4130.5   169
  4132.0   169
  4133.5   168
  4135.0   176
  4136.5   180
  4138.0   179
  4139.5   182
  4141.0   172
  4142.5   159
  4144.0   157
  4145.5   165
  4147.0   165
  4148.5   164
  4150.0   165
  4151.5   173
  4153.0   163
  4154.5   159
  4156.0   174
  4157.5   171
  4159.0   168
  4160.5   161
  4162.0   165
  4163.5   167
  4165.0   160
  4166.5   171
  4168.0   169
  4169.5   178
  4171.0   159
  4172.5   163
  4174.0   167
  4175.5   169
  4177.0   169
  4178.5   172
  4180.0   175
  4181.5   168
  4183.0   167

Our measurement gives 1.1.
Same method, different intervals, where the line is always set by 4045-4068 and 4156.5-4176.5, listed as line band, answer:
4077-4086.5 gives 0.5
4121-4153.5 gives -0.2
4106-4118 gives 0.0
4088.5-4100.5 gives 0.8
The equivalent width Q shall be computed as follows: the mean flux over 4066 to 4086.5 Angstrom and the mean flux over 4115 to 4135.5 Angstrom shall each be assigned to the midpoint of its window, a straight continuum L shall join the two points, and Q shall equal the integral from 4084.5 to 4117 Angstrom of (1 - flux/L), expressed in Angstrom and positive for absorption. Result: 1.8 Angstrom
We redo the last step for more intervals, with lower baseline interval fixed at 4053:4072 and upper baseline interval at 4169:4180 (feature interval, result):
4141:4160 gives 0.38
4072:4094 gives 0.12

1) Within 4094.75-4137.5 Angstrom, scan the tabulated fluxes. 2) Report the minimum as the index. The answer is 92.4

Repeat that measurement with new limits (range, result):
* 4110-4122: 168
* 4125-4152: 157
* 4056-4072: 158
